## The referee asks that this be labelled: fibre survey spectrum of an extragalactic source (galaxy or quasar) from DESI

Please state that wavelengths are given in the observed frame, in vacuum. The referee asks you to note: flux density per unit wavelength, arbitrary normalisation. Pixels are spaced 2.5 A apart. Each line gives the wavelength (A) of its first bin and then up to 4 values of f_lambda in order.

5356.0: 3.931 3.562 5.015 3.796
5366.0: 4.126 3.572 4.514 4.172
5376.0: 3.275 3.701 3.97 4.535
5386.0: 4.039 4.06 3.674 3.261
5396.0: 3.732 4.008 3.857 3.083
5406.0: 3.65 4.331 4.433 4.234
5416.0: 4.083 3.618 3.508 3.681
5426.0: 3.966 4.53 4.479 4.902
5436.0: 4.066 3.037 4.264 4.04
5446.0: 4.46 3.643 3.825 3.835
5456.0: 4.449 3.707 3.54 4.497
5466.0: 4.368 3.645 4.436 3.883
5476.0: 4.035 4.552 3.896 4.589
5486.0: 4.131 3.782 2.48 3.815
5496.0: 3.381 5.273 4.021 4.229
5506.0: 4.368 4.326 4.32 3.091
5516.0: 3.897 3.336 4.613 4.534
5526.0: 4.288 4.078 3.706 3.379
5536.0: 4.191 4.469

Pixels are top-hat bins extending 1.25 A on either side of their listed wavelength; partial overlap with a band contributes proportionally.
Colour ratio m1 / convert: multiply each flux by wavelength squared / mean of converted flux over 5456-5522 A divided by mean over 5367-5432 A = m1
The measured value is 1.06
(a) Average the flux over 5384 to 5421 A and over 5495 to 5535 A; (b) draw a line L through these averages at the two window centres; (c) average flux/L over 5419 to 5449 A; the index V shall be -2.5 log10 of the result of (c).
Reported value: -0.035 mag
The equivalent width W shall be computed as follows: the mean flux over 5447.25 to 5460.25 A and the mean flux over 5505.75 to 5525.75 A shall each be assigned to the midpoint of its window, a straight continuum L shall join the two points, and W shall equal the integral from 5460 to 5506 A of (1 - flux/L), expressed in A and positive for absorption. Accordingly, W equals -0.9 A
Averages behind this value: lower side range 3.88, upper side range 4.06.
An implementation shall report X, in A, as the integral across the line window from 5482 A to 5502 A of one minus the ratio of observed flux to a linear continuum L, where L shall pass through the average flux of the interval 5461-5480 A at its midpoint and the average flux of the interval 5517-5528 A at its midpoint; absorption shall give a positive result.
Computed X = 1.1 A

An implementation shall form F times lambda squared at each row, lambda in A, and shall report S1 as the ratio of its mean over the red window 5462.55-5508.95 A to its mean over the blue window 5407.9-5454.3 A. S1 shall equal 1.03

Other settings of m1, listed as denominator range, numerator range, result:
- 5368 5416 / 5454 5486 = 1.09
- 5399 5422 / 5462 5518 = 1.07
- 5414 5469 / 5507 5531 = 1.03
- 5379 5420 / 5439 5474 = 1.05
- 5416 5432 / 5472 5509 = 1.05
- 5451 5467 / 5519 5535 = 1.03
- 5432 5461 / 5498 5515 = 1.07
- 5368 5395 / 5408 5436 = 1.08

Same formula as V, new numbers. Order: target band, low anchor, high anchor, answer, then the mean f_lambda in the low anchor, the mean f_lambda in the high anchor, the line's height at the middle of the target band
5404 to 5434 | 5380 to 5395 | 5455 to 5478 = -0.02 mag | 3.92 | 4.07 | 3.98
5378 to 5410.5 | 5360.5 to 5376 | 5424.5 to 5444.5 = 0.07 mag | 4.09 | 4.16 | 4.11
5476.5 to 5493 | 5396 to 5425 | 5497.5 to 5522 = 0.04 mag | 3.86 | 4.13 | 4.06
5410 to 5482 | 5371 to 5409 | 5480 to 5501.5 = -0.05 mag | 3.84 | 3.93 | 3.89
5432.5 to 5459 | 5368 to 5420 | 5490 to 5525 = -0.02 mag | 3.9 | 3.99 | 3.94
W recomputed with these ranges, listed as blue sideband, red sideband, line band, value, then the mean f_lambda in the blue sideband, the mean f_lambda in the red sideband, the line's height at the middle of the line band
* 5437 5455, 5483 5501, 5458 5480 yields -1.09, 3.88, 3.9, 3.89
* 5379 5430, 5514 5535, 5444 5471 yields -0.62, 3.91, 3.95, 3.93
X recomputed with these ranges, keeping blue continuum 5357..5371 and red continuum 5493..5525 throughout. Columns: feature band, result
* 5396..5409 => 1.0 A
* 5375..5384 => 0.5 A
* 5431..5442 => -0.1 A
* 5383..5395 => 0.6 A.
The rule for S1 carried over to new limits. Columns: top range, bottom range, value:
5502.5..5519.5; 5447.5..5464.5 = 1.02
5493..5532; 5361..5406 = 1.11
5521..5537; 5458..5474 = 1.03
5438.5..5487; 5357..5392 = 1.05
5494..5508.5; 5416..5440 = 1.09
